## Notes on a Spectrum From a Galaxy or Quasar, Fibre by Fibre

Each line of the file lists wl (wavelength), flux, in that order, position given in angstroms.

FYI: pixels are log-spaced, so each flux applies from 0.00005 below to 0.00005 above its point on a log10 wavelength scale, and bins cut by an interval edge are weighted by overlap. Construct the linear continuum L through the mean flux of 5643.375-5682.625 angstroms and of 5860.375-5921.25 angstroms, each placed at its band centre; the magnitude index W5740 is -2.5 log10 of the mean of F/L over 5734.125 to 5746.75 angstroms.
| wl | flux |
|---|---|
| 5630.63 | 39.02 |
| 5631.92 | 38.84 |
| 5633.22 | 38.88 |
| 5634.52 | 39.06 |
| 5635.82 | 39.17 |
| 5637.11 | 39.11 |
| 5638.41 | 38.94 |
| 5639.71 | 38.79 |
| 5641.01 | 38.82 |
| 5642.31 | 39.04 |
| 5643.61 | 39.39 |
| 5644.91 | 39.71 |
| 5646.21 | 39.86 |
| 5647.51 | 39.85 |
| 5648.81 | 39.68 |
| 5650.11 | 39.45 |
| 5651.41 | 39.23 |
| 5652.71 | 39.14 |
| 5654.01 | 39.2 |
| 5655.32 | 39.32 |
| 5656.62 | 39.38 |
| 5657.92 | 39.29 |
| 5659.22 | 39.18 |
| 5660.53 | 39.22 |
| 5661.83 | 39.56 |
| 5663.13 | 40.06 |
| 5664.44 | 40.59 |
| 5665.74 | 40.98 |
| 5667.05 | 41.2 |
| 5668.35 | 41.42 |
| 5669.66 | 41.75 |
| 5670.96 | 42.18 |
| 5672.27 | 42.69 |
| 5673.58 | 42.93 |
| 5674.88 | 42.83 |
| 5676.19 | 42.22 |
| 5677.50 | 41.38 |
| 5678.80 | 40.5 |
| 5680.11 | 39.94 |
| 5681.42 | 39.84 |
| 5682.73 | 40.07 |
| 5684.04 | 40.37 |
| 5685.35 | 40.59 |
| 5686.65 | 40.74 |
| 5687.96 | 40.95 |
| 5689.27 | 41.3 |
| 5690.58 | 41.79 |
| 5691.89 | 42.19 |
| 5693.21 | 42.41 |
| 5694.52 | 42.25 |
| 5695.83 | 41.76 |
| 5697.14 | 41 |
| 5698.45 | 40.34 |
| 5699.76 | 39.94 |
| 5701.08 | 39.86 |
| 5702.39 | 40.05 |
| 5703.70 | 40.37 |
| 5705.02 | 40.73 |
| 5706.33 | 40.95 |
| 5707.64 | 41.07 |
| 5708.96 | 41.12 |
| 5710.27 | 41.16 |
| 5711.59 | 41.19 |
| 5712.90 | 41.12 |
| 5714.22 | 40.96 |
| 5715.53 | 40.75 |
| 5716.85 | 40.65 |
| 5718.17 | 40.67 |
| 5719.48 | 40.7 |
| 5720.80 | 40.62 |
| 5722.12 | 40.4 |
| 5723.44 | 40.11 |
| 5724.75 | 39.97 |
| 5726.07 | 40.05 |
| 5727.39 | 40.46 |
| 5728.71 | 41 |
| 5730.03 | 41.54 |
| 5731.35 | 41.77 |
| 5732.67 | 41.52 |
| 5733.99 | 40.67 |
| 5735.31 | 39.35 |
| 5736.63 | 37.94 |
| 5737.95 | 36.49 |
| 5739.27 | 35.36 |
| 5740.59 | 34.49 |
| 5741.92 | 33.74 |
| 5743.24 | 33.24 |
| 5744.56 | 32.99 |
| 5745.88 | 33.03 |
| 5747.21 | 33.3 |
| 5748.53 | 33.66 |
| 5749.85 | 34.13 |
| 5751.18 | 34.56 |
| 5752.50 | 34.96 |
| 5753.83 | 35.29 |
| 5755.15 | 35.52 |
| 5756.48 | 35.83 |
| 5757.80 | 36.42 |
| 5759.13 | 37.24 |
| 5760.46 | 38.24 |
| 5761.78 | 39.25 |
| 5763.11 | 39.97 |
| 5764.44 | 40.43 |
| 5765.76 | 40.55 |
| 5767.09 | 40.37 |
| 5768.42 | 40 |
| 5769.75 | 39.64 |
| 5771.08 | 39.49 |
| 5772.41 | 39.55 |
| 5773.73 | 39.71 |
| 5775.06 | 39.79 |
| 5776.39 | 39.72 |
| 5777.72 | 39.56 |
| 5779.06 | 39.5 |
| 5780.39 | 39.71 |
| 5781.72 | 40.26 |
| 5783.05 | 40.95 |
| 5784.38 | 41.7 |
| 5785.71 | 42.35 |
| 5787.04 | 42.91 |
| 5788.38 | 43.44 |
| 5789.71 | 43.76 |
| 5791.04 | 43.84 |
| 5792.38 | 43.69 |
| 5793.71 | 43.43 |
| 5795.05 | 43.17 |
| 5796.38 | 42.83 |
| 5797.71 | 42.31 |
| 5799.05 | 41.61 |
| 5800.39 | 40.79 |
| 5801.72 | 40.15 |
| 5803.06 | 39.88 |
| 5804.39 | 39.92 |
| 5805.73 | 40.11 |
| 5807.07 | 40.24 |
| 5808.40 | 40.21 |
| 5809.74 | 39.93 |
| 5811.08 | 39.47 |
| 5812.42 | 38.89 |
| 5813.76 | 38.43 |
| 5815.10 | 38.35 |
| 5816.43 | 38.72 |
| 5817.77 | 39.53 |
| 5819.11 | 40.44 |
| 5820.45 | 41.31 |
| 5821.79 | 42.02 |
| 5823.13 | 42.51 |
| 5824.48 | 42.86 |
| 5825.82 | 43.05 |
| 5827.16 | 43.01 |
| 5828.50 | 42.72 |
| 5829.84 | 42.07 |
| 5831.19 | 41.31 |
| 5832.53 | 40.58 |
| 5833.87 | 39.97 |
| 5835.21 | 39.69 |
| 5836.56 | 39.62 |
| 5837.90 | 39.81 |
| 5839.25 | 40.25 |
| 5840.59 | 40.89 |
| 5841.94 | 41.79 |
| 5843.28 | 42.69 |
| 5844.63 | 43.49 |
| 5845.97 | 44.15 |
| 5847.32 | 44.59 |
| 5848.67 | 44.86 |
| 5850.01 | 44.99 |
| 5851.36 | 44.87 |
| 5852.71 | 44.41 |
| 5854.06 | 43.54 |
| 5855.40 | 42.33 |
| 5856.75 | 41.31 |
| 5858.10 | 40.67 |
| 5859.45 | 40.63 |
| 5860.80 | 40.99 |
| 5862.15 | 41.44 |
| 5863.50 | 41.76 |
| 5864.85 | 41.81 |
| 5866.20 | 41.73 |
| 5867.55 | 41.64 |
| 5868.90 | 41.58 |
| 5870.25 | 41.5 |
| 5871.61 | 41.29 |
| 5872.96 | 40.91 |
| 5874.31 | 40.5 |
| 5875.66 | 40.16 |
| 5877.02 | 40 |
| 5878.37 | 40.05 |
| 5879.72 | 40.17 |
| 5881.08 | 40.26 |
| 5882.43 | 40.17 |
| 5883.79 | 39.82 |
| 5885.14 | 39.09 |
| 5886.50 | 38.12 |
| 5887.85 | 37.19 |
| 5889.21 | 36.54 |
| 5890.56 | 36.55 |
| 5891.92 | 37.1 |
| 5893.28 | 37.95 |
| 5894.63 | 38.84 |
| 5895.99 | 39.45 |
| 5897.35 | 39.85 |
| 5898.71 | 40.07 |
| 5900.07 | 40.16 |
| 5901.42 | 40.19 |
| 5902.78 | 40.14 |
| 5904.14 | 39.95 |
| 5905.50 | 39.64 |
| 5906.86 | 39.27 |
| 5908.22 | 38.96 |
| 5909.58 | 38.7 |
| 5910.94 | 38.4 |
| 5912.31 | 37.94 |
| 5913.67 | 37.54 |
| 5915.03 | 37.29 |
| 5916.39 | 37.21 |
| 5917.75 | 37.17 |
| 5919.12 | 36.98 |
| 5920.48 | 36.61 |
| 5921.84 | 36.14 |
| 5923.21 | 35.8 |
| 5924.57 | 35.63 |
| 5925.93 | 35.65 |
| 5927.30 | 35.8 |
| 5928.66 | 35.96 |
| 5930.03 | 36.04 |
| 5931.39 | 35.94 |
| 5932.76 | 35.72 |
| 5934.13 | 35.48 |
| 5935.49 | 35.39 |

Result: 0.135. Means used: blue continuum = 40.4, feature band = 35.4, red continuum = 39.4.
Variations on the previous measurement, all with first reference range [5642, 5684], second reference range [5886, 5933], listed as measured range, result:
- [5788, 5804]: -0.09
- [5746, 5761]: 0.12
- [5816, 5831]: -0.08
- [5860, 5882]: -0.08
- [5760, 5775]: -0.01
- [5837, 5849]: -0.11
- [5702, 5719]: -0.03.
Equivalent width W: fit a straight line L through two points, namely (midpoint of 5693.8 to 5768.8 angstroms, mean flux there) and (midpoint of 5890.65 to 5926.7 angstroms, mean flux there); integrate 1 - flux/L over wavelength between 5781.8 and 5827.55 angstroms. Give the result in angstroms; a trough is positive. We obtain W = -3.3 angstroms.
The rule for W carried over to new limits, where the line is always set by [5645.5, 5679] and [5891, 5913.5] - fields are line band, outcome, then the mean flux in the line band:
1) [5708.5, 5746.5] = 1.0 angstroms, 39.1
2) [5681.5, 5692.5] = -0.2 angstroms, 41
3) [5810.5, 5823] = -0.1 angstroms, 39.8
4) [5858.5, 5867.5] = -0.5 angstroms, 41.4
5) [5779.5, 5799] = -1.3 angstroms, 42.4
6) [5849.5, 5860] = -0.9 angstroms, 42.8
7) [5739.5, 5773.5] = 2.8 angstroms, 36.7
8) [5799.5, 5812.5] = -0.1 angstroms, 40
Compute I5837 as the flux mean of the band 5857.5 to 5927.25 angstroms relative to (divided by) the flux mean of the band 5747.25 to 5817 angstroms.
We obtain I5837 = 0.99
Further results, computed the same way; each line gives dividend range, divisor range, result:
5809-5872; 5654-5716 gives 1.02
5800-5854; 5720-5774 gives 1.09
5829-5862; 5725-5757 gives 1.14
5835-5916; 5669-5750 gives 1.02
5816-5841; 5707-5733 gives 1.01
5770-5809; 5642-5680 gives 1.02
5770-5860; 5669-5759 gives 1.05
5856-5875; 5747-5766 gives 1.13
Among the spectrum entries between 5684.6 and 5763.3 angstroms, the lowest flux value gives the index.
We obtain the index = 32.99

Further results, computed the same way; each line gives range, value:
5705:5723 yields 40.4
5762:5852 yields 38.35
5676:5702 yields 39.84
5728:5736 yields 39.35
